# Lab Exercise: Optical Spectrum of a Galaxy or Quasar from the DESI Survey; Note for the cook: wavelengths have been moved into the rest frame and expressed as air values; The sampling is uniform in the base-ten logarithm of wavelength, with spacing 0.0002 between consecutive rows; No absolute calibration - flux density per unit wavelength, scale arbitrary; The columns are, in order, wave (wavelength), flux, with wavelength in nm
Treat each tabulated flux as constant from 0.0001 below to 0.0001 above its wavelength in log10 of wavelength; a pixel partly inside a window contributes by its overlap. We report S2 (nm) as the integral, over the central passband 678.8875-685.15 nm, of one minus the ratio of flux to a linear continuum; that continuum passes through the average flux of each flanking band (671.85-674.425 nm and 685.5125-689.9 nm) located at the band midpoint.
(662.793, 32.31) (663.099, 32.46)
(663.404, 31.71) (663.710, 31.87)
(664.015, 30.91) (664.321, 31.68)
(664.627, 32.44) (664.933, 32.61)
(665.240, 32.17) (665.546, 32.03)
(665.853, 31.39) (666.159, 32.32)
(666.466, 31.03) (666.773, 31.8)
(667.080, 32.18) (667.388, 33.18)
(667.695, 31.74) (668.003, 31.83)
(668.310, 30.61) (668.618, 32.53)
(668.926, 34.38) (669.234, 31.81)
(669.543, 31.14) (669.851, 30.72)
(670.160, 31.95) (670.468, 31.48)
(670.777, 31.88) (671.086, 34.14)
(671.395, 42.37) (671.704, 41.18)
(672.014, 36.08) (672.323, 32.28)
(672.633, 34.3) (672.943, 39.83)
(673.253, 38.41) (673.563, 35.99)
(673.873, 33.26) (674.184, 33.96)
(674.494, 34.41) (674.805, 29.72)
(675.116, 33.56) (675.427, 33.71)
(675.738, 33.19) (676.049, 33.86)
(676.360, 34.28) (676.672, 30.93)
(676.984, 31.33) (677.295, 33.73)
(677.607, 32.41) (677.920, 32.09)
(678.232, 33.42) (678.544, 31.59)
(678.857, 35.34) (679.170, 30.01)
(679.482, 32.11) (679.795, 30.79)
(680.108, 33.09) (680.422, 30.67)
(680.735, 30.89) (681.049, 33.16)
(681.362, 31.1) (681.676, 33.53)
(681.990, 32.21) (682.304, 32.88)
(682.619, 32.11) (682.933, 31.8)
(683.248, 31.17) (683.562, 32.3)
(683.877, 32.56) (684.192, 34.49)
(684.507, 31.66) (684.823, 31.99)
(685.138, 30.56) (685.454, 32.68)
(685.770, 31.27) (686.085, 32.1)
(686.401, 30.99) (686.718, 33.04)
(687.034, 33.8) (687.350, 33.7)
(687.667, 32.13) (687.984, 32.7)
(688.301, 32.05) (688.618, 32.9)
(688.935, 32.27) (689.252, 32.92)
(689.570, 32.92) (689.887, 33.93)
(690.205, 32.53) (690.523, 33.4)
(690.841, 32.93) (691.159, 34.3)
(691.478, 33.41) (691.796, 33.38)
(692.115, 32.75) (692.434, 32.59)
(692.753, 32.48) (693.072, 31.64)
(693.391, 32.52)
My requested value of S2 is 0.31 nm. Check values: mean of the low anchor 35.5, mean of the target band 32.1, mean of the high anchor 32.6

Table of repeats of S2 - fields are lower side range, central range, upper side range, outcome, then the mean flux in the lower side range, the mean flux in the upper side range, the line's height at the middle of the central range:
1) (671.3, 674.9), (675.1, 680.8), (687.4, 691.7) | 0.43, 36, 33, 35.1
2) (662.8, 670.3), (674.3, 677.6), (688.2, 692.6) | -0.05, 31.9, 33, 32.4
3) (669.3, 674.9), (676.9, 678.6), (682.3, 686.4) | 0.05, 34.6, 32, 33.4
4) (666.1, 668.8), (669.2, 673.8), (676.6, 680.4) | -0.42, 31.9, 32.2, 32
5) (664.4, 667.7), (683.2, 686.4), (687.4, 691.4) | 0.07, 32.1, 32.9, 32.8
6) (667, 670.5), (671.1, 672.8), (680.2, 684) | -0.27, 32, 32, 32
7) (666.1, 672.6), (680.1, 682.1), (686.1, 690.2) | 0.05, 33.2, 32.7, 32.9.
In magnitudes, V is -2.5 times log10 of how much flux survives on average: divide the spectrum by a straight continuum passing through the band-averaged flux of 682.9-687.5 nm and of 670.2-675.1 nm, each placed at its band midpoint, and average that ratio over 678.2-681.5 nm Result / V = 0.05 mag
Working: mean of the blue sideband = 35.2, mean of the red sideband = 32.3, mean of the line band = 32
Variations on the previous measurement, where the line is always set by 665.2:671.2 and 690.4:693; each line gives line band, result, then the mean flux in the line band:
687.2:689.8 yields 0.01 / 32.7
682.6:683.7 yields 0.03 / 31.8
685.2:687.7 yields 0.01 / 32.4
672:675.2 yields -0.08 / 34.7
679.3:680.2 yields 0.02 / 31.9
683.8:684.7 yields 0.00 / 32.9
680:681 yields 0.03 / 31.6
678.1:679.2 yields -0.01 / 32.9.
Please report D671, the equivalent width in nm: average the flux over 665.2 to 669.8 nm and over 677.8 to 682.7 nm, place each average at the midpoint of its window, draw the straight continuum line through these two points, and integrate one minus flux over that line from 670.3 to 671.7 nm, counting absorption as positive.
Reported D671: -0.16 nm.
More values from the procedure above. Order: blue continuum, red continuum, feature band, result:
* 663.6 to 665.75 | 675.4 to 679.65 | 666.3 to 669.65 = 0.011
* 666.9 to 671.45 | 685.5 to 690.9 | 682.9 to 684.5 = 0.011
